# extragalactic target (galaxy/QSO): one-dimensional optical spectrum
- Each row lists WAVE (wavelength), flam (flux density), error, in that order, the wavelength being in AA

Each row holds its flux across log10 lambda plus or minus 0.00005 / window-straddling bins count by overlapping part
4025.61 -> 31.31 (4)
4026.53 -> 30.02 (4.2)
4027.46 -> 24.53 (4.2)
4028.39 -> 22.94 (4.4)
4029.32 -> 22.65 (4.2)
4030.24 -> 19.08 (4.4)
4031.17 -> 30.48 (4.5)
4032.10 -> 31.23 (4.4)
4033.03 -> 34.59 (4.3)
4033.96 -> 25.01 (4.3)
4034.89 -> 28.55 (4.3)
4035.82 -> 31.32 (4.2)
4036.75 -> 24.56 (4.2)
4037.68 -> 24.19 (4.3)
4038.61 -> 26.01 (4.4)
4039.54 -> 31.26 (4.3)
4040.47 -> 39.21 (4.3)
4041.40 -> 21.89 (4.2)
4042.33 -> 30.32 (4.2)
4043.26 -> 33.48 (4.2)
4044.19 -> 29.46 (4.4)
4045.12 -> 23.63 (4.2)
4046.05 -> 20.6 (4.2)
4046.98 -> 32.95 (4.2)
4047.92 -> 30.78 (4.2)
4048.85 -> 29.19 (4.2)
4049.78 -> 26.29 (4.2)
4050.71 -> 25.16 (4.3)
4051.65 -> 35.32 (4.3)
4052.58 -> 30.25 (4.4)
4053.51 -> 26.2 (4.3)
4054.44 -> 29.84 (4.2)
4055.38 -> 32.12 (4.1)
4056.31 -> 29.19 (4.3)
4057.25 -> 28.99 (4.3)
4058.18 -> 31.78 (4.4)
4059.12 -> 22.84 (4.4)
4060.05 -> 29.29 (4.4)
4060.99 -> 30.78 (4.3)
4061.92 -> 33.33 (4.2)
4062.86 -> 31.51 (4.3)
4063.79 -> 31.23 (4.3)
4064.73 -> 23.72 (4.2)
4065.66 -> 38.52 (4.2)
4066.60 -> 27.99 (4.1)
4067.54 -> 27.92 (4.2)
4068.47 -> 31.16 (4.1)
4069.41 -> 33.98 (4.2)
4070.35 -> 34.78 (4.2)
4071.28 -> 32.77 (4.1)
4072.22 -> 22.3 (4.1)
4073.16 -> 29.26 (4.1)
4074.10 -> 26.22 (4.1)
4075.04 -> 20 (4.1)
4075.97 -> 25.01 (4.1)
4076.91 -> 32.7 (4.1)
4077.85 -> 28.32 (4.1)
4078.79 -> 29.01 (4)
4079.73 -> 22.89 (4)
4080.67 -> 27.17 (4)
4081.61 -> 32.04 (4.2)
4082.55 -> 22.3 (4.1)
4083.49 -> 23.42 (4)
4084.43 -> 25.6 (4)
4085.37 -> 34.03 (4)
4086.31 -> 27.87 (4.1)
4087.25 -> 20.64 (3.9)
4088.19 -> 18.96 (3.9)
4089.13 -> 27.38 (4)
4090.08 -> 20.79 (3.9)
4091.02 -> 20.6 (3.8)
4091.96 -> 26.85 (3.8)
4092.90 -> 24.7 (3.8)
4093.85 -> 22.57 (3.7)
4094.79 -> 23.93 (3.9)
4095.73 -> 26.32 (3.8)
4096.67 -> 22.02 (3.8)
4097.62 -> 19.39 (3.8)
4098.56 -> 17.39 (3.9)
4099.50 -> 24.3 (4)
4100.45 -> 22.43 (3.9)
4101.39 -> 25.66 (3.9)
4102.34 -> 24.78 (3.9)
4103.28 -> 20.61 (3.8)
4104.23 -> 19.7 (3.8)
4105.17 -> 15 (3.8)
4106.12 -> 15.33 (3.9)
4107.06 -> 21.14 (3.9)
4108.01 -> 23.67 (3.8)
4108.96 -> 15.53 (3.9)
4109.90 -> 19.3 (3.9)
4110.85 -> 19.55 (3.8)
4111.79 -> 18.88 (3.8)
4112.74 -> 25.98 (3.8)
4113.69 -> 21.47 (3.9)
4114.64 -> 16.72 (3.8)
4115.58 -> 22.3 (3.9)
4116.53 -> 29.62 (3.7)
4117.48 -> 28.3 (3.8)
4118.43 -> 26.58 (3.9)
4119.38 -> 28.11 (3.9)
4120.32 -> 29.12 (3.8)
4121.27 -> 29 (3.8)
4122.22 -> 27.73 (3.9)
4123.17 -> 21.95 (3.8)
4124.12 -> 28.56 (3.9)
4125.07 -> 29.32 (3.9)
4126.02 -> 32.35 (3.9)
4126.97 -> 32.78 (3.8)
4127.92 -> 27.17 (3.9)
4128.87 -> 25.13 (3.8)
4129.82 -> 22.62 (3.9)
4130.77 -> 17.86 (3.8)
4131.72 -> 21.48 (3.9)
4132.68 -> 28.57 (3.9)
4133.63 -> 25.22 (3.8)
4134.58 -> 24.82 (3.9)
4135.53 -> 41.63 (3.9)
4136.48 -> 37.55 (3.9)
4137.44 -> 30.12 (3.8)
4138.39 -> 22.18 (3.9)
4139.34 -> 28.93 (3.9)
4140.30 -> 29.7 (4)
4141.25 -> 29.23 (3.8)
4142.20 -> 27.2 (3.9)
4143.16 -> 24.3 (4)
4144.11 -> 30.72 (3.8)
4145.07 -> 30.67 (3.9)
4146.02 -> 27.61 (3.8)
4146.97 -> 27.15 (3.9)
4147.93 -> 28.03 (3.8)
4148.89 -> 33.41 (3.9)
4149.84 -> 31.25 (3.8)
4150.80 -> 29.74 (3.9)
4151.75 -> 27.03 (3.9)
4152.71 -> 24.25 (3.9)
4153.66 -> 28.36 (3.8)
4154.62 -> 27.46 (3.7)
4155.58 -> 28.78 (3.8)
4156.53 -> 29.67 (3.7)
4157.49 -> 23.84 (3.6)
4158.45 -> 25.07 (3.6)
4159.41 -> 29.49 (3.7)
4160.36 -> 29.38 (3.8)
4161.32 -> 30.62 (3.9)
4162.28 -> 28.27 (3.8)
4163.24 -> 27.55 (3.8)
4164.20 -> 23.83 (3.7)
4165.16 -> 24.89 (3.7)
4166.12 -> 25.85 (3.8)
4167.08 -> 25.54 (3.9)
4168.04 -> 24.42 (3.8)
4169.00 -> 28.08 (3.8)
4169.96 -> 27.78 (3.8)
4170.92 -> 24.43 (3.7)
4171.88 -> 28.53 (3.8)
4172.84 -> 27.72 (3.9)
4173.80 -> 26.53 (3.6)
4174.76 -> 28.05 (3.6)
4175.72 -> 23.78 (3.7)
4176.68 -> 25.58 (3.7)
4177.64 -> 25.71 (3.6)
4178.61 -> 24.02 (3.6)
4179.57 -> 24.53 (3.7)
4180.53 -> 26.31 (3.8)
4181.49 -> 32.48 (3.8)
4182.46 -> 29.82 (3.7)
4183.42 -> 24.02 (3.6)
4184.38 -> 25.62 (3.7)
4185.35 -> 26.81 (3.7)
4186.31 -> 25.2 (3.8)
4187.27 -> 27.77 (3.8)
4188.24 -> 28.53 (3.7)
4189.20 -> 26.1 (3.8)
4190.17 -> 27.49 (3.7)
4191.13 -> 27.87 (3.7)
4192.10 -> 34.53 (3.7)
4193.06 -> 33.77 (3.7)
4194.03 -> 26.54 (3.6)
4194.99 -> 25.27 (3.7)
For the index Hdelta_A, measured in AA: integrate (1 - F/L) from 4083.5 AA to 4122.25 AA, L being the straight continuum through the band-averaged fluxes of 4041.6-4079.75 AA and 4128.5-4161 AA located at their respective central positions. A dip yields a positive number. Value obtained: 7.3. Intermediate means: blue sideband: 29.1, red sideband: 27.9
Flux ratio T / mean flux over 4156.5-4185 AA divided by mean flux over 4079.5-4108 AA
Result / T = 1.15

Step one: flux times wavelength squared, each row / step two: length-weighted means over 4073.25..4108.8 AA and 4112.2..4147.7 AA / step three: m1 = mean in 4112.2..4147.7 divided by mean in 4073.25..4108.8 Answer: 1.17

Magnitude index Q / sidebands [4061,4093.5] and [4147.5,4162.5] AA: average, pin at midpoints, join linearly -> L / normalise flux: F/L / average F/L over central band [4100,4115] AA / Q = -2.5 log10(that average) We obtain 0.340 mag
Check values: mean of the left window 27.5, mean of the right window 28.4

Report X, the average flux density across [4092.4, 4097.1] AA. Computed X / 24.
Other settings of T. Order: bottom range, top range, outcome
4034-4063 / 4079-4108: 0.80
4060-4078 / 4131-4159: 0.96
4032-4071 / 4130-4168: 0.94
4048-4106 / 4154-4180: 1.00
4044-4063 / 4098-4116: 0.71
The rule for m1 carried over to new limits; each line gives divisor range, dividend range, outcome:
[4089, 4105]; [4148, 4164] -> 1.28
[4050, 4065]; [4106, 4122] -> 0.81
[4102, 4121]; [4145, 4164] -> 1.30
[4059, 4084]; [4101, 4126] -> 0.83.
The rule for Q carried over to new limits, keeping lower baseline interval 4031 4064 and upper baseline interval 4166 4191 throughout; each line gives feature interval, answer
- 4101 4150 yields 0.08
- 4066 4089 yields 0.05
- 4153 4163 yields -0.04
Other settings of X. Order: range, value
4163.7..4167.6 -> 25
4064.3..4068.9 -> 29.9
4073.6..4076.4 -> 23.8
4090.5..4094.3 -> 23.6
